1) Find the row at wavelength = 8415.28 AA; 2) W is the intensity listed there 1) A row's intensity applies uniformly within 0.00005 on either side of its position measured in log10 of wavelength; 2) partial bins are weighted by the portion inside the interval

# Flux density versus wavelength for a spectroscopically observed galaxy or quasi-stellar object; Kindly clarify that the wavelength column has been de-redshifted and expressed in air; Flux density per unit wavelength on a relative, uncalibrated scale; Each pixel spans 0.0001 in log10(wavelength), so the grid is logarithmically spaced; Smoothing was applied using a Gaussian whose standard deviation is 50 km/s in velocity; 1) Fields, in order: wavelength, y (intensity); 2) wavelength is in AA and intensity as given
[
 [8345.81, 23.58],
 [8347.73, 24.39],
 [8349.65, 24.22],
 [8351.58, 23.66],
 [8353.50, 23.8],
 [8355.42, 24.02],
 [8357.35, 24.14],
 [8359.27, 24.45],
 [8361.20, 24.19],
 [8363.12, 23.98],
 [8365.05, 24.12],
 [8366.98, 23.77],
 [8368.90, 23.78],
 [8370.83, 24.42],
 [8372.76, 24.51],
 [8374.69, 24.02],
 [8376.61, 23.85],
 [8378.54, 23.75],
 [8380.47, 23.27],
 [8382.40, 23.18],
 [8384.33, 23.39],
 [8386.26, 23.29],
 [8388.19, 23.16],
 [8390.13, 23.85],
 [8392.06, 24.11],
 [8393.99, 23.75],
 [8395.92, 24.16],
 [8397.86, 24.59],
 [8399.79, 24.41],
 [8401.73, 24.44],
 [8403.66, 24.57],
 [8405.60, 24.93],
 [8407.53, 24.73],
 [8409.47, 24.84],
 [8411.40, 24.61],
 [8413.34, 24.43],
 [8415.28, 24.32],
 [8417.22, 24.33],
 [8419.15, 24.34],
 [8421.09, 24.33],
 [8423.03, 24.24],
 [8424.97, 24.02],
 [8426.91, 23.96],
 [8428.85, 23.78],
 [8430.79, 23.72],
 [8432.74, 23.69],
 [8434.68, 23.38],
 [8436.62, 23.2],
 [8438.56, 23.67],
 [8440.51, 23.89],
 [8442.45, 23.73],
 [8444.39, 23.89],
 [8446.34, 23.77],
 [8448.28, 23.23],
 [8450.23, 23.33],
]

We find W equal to 24.32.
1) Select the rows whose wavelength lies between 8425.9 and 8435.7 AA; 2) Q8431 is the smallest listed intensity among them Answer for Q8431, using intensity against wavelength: 23.38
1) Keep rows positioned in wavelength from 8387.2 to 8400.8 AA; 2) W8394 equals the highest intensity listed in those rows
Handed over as 24.59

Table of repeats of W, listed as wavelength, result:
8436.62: 23.2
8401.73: 24.44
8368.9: 23.78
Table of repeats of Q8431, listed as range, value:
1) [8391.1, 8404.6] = 23.75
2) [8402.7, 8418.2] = 24.32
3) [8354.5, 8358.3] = 24.02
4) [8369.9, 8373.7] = 24.42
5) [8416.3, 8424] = 24.24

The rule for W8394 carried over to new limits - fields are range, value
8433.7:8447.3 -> 23.89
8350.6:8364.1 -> 24.45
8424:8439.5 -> 24.02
